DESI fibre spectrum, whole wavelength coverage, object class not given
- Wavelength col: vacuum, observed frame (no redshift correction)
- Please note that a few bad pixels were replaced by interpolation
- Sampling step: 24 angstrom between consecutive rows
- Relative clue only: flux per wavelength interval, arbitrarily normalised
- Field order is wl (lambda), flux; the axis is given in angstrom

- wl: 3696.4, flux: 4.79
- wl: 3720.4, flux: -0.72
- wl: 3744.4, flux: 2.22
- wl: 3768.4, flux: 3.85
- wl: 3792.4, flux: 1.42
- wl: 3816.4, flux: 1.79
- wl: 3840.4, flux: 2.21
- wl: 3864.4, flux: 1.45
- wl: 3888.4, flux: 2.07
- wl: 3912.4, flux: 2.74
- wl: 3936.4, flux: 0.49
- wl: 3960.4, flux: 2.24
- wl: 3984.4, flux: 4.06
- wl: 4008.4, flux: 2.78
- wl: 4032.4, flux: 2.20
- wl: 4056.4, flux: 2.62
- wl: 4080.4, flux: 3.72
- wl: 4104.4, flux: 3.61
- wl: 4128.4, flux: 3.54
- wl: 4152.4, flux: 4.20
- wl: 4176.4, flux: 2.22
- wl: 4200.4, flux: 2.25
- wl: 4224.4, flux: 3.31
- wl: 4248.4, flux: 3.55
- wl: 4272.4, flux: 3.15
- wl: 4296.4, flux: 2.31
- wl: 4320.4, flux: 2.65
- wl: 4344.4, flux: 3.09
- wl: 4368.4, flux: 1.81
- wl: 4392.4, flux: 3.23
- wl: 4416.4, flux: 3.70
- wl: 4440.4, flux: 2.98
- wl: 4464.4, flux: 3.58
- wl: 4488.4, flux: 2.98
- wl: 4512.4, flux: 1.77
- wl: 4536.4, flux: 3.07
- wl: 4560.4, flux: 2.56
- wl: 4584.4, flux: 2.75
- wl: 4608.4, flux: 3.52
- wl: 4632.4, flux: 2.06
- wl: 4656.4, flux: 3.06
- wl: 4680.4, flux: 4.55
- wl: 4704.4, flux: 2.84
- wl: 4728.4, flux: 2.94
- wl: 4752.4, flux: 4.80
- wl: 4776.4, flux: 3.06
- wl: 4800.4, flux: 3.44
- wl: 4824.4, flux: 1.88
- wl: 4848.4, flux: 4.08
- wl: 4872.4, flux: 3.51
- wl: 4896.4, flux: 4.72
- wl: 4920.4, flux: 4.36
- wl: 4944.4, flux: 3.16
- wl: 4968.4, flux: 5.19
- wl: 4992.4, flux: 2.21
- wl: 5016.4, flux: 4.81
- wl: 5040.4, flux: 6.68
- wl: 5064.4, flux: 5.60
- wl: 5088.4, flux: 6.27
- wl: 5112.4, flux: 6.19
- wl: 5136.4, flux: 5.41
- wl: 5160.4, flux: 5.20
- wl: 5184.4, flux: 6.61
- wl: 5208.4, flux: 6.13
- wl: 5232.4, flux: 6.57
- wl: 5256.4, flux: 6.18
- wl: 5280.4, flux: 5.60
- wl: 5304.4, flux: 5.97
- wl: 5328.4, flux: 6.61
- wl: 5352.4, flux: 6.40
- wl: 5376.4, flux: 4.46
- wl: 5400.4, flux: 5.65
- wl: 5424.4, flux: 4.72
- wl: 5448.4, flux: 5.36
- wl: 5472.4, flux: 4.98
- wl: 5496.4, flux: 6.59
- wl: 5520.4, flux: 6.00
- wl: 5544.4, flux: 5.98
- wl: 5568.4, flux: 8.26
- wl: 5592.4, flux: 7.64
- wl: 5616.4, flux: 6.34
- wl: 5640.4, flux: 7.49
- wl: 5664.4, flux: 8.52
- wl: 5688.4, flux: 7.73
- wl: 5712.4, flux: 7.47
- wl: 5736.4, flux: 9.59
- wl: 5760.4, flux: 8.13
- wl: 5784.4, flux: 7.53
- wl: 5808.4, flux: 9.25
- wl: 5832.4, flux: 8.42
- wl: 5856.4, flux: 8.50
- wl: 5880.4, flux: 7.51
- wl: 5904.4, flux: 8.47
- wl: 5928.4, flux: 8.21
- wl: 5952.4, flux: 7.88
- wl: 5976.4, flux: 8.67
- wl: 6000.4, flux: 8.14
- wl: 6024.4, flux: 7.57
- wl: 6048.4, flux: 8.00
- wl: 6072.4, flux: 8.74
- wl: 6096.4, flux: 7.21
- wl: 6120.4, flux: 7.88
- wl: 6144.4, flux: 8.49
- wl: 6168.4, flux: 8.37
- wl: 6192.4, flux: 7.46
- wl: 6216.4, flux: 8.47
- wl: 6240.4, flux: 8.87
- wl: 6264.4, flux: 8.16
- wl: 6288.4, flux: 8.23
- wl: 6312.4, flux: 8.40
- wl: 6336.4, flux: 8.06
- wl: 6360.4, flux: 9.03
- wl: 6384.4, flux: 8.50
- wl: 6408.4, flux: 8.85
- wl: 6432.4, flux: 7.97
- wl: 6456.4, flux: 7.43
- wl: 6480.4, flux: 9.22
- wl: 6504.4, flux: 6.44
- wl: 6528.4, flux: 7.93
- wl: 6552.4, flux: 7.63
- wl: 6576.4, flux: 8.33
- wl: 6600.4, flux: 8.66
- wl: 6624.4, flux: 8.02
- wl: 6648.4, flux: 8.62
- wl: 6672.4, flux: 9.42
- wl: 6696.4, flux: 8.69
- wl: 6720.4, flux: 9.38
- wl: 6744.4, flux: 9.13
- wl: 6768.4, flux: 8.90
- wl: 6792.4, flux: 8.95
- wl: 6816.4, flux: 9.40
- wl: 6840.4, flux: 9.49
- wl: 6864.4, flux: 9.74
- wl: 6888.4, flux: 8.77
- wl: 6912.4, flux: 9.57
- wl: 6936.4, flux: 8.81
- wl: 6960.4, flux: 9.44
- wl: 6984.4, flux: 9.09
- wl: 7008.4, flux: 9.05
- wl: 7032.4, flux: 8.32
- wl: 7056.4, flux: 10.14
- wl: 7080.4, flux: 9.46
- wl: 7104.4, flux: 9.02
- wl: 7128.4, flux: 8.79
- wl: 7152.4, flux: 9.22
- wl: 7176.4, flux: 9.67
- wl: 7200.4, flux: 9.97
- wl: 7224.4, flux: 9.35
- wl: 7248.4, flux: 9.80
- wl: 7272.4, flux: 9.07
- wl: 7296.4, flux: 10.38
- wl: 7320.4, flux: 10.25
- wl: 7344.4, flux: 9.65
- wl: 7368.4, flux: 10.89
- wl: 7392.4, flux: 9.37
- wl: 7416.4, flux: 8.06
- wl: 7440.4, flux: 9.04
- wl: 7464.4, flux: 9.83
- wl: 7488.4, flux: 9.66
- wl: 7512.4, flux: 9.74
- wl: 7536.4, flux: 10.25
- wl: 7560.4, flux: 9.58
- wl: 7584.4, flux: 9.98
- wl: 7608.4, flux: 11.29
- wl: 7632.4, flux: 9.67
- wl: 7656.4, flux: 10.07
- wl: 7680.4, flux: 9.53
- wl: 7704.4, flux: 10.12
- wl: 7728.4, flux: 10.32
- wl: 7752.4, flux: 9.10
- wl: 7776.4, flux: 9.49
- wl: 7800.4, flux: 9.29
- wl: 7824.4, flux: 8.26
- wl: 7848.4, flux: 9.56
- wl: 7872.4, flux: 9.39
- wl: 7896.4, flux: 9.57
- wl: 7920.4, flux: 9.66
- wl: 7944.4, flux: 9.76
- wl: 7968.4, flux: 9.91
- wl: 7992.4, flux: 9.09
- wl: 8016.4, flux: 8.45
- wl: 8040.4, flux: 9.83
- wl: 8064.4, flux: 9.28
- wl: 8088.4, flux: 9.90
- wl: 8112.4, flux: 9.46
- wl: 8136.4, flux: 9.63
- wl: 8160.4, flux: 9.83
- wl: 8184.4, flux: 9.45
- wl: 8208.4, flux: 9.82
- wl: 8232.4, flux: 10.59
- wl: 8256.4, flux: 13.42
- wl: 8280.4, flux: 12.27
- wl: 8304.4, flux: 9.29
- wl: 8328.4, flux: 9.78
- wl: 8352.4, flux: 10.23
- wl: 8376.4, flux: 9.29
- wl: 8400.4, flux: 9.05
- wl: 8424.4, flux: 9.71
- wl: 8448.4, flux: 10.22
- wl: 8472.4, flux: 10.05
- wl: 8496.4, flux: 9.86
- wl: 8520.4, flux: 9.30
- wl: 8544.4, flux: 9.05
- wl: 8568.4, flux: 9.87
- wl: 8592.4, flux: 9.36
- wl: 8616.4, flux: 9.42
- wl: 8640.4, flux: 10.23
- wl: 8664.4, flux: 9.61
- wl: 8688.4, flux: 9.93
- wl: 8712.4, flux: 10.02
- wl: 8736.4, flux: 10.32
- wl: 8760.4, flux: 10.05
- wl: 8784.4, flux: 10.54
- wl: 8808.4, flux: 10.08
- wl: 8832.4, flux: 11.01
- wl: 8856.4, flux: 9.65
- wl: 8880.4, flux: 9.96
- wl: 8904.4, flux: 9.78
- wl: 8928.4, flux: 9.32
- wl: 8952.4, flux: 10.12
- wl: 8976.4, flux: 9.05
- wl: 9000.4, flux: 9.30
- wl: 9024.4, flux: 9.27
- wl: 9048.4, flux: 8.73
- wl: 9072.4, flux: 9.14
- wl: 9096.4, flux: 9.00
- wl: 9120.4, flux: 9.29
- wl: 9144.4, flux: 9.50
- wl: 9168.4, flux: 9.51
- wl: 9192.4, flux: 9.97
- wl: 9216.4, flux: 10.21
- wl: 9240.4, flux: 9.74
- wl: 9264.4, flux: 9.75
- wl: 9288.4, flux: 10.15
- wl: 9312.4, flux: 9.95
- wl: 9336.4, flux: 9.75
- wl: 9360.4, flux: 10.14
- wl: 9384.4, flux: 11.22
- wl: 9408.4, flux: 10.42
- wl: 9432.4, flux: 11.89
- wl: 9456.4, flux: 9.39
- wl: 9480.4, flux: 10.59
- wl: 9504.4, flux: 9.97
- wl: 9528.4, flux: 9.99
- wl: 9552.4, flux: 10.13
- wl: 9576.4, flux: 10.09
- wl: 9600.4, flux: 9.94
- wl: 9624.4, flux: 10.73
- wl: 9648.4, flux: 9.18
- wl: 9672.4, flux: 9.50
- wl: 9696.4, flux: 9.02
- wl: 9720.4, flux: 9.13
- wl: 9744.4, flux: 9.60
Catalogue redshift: 0.258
